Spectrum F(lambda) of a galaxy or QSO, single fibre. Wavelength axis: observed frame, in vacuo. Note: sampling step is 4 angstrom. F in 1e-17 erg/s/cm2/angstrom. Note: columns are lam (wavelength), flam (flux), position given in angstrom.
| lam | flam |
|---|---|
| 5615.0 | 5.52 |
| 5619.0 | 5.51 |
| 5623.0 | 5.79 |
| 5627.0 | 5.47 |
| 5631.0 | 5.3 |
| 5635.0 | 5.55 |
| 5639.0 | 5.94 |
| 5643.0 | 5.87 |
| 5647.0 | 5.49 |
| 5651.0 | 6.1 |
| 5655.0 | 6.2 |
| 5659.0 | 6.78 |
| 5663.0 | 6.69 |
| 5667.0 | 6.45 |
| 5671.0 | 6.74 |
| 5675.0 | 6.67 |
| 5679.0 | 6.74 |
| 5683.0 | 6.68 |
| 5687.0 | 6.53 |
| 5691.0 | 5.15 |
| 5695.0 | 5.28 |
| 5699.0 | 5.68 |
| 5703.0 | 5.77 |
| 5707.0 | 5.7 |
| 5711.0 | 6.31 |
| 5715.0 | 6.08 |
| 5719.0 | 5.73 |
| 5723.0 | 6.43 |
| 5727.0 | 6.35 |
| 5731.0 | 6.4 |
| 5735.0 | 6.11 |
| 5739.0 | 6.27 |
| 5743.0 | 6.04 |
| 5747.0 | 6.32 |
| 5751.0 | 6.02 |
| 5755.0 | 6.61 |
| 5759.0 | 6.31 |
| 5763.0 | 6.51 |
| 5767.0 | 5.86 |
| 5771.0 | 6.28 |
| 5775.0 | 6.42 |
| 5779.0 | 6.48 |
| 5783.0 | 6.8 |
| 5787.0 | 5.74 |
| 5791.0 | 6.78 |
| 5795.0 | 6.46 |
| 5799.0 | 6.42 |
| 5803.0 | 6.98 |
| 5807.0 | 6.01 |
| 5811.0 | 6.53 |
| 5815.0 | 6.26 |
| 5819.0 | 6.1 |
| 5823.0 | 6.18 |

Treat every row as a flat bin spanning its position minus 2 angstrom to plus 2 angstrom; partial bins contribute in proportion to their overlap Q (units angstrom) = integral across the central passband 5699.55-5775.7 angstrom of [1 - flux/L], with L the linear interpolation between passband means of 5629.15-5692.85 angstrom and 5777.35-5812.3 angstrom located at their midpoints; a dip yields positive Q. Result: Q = 2.1 angstrom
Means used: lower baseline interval 6.18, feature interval 6.17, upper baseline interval 6.47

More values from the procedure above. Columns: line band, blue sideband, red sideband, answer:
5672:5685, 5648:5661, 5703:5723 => -1.1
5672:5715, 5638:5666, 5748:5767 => 1.1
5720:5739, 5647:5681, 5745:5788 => 0.3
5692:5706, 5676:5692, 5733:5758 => 1.7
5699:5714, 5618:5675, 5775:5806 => 0.8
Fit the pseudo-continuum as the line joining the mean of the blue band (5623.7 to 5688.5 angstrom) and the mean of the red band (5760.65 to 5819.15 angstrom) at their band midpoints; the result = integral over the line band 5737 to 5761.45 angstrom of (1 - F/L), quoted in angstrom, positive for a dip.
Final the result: 0.2 angstrom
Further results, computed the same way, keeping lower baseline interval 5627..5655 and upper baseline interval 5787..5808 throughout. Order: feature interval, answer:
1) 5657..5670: -1.8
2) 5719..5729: -0.2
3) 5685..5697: 0.6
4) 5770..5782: -0.1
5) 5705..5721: 0.3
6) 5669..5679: -1.4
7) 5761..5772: 0.2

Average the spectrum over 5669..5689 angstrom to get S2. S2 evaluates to 6.67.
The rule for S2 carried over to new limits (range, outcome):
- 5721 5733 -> 6.39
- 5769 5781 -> 6.39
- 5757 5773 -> 6.24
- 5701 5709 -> 5.73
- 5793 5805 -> 6.62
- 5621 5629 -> 5.63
